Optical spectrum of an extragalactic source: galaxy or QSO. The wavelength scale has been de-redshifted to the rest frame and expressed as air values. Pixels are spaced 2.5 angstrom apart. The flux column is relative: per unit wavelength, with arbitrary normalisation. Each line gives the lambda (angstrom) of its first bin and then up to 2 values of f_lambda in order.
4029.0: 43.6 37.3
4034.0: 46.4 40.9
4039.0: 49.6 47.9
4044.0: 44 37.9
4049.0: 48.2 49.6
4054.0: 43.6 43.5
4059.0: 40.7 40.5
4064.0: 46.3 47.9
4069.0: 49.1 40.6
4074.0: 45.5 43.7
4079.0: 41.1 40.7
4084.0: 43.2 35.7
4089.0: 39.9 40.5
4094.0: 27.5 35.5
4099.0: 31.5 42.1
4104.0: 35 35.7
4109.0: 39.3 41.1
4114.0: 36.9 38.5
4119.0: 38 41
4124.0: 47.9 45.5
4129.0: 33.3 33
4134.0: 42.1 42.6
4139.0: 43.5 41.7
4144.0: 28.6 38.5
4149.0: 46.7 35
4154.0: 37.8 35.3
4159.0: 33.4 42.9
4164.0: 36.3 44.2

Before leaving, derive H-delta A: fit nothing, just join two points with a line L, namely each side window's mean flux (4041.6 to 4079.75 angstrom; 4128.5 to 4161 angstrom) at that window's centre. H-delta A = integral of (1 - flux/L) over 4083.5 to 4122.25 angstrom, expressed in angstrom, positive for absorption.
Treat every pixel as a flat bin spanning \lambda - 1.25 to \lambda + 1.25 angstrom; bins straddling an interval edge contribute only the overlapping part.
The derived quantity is 3.47 angstrom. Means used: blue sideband 44.3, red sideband 38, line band 37.4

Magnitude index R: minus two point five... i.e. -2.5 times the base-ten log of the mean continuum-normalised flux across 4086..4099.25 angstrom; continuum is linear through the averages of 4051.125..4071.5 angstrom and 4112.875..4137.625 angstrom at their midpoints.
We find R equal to 0.20 mag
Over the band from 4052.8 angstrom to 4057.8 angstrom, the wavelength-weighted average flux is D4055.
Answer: 43.5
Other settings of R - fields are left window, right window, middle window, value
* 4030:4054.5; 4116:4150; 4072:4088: 0.03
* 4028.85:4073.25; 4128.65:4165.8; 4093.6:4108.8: 0.17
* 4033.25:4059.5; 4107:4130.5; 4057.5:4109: 0.06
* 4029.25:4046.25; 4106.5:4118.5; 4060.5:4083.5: -0.06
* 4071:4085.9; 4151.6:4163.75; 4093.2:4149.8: 0.02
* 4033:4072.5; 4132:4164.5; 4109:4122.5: 0.05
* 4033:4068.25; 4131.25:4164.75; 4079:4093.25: 0.08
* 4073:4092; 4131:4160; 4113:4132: 0.00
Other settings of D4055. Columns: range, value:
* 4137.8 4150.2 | 39.8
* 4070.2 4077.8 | 43.3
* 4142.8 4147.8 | 33.7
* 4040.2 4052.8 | 45.5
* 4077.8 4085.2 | 41.7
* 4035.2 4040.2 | 45.2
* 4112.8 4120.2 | 37.8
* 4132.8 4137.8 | 42.4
